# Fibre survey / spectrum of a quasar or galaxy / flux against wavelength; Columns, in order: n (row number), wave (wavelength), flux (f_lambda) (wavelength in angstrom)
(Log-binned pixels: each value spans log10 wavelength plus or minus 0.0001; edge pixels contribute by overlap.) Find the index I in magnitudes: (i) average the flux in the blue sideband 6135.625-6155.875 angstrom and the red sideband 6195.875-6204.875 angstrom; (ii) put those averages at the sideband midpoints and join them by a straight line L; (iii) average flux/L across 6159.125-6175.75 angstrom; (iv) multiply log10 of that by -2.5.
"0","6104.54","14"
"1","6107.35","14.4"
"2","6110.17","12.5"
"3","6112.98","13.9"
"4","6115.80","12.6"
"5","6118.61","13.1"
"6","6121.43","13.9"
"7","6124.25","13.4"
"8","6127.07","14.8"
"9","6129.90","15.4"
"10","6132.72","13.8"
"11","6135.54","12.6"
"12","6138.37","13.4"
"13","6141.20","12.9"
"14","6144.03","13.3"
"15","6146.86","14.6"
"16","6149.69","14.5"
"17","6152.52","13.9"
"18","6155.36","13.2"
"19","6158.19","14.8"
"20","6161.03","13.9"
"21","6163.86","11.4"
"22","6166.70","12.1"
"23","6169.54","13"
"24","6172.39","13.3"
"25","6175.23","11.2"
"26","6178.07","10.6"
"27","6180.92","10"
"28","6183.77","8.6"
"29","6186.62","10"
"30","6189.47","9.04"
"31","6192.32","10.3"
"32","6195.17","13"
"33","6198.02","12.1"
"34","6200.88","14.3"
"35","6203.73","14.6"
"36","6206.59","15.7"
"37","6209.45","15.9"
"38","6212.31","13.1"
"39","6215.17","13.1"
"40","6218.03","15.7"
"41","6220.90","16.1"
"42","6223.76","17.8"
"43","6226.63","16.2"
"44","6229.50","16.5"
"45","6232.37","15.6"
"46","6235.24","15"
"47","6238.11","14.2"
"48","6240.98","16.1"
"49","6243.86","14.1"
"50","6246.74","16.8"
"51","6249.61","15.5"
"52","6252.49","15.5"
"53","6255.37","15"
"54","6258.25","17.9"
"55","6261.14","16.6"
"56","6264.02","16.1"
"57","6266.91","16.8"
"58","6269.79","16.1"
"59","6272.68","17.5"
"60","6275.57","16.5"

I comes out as 0.08 mag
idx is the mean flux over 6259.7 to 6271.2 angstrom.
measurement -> 16.4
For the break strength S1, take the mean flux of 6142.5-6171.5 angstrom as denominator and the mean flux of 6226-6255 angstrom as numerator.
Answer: 1.15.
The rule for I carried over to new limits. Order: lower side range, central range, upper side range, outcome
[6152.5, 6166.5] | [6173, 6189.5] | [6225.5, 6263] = 0.34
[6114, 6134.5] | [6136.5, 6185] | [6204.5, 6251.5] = 0.14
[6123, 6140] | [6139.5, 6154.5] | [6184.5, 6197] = -0.07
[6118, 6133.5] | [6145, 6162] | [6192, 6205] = -0.03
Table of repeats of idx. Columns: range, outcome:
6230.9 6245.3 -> 15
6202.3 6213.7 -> 14.8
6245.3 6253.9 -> 15.9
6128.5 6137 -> 13.9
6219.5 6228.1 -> 16.7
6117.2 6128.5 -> 13.8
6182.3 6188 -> 9.29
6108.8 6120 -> 13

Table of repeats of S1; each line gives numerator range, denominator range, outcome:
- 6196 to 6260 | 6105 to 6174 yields 1.13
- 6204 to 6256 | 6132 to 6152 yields 1.13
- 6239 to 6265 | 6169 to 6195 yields 1.49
